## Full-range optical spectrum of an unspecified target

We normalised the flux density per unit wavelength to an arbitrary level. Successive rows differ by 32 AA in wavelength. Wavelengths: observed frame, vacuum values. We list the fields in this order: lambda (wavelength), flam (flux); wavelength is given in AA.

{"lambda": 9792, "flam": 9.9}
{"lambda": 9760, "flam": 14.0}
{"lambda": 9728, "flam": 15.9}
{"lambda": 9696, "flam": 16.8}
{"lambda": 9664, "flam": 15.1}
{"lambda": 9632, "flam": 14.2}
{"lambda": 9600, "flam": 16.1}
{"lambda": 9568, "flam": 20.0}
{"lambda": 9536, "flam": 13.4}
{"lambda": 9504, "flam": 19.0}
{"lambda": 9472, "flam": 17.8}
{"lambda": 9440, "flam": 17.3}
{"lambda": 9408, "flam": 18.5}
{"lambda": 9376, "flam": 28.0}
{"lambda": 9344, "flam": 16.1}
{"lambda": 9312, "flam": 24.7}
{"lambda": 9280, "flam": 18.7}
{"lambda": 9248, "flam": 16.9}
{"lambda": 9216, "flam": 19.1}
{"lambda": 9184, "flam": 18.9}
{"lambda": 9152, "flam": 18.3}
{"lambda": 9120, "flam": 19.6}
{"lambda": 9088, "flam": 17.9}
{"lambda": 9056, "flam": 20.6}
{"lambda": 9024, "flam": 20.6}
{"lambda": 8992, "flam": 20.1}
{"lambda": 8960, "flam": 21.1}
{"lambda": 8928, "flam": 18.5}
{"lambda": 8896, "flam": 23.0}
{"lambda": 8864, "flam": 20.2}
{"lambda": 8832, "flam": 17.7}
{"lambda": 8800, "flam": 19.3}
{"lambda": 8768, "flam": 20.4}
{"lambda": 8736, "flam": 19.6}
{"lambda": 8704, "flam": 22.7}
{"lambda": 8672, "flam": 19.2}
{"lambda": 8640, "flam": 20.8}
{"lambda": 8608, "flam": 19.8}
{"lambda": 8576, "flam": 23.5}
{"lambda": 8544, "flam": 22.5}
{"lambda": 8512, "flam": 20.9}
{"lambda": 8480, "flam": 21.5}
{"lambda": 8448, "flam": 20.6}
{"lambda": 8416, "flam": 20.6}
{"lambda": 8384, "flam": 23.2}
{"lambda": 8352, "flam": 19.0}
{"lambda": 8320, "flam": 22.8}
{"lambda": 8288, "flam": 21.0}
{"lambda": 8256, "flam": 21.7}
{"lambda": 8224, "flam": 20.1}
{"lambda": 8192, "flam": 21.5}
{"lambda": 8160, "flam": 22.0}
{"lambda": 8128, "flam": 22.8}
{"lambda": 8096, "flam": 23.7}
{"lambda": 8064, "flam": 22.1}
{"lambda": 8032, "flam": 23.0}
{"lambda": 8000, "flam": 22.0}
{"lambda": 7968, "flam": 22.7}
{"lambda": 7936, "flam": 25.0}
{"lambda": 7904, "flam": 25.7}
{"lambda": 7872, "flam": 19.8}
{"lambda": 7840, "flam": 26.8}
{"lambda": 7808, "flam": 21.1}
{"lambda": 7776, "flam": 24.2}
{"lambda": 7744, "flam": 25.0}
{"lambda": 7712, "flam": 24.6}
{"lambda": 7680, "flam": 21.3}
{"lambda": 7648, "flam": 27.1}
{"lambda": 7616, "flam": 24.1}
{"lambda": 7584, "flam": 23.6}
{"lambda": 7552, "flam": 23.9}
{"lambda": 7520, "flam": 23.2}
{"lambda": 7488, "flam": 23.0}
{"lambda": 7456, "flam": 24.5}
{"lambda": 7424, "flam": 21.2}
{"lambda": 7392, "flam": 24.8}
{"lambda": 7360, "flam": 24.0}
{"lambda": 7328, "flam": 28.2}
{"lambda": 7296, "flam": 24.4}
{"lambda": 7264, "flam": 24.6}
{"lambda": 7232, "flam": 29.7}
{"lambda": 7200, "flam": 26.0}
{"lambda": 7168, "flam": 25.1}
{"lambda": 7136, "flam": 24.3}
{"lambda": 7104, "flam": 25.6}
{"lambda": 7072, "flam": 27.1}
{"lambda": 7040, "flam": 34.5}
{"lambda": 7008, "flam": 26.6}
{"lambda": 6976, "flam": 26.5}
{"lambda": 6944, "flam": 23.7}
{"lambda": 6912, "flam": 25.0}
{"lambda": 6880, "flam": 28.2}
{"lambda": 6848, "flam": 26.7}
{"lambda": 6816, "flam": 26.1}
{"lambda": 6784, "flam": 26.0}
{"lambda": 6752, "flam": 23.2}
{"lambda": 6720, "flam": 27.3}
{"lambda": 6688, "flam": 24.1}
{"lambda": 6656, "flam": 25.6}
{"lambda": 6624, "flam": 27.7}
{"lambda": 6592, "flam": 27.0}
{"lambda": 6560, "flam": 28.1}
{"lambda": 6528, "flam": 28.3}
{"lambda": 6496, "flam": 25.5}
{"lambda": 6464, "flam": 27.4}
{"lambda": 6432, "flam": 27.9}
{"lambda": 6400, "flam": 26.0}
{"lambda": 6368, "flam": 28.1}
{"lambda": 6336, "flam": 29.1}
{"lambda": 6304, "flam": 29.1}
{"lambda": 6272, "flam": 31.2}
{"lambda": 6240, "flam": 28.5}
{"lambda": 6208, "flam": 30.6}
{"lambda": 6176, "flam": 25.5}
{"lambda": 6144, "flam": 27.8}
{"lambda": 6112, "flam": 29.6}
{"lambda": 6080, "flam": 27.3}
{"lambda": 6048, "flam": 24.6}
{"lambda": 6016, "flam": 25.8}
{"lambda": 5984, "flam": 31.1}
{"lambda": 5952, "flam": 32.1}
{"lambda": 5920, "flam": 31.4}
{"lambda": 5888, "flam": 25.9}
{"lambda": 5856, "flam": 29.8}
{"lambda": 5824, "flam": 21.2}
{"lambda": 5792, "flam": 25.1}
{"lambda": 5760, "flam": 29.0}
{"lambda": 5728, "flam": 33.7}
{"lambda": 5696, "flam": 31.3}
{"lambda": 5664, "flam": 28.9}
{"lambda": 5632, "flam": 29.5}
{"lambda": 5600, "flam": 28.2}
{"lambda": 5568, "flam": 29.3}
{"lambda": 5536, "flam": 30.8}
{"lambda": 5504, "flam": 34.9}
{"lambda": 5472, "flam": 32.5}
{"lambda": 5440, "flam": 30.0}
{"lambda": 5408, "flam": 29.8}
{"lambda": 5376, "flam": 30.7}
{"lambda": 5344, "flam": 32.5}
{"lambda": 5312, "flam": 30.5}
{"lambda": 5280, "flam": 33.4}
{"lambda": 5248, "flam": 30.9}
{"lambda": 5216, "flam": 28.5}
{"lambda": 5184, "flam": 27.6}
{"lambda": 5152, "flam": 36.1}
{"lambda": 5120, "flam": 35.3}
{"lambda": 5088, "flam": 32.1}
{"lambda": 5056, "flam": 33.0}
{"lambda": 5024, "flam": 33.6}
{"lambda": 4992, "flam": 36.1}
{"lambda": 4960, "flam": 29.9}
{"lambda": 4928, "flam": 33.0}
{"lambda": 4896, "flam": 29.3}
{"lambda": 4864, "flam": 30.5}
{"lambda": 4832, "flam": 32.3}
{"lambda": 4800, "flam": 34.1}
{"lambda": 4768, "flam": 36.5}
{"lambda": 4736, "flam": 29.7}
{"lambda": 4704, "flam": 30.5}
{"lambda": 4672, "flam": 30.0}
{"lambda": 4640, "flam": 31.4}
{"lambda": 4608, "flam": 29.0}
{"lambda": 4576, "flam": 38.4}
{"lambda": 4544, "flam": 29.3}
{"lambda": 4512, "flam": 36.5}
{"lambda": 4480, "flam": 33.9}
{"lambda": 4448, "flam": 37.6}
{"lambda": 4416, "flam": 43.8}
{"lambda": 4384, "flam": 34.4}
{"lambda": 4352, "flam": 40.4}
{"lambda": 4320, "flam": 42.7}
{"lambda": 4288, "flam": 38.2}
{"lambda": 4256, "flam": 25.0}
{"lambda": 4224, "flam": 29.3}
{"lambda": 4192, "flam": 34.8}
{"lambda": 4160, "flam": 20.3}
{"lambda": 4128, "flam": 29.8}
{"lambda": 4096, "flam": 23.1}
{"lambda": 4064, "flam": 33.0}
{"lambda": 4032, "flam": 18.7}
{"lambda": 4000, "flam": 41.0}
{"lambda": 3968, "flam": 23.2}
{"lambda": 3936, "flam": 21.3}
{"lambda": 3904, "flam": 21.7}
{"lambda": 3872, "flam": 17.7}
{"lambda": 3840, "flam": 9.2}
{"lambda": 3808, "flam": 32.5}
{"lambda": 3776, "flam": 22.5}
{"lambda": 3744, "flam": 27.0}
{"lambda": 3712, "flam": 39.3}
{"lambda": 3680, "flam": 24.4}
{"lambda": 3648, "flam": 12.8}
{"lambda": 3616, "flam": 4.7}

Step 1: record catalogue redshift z 0.073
